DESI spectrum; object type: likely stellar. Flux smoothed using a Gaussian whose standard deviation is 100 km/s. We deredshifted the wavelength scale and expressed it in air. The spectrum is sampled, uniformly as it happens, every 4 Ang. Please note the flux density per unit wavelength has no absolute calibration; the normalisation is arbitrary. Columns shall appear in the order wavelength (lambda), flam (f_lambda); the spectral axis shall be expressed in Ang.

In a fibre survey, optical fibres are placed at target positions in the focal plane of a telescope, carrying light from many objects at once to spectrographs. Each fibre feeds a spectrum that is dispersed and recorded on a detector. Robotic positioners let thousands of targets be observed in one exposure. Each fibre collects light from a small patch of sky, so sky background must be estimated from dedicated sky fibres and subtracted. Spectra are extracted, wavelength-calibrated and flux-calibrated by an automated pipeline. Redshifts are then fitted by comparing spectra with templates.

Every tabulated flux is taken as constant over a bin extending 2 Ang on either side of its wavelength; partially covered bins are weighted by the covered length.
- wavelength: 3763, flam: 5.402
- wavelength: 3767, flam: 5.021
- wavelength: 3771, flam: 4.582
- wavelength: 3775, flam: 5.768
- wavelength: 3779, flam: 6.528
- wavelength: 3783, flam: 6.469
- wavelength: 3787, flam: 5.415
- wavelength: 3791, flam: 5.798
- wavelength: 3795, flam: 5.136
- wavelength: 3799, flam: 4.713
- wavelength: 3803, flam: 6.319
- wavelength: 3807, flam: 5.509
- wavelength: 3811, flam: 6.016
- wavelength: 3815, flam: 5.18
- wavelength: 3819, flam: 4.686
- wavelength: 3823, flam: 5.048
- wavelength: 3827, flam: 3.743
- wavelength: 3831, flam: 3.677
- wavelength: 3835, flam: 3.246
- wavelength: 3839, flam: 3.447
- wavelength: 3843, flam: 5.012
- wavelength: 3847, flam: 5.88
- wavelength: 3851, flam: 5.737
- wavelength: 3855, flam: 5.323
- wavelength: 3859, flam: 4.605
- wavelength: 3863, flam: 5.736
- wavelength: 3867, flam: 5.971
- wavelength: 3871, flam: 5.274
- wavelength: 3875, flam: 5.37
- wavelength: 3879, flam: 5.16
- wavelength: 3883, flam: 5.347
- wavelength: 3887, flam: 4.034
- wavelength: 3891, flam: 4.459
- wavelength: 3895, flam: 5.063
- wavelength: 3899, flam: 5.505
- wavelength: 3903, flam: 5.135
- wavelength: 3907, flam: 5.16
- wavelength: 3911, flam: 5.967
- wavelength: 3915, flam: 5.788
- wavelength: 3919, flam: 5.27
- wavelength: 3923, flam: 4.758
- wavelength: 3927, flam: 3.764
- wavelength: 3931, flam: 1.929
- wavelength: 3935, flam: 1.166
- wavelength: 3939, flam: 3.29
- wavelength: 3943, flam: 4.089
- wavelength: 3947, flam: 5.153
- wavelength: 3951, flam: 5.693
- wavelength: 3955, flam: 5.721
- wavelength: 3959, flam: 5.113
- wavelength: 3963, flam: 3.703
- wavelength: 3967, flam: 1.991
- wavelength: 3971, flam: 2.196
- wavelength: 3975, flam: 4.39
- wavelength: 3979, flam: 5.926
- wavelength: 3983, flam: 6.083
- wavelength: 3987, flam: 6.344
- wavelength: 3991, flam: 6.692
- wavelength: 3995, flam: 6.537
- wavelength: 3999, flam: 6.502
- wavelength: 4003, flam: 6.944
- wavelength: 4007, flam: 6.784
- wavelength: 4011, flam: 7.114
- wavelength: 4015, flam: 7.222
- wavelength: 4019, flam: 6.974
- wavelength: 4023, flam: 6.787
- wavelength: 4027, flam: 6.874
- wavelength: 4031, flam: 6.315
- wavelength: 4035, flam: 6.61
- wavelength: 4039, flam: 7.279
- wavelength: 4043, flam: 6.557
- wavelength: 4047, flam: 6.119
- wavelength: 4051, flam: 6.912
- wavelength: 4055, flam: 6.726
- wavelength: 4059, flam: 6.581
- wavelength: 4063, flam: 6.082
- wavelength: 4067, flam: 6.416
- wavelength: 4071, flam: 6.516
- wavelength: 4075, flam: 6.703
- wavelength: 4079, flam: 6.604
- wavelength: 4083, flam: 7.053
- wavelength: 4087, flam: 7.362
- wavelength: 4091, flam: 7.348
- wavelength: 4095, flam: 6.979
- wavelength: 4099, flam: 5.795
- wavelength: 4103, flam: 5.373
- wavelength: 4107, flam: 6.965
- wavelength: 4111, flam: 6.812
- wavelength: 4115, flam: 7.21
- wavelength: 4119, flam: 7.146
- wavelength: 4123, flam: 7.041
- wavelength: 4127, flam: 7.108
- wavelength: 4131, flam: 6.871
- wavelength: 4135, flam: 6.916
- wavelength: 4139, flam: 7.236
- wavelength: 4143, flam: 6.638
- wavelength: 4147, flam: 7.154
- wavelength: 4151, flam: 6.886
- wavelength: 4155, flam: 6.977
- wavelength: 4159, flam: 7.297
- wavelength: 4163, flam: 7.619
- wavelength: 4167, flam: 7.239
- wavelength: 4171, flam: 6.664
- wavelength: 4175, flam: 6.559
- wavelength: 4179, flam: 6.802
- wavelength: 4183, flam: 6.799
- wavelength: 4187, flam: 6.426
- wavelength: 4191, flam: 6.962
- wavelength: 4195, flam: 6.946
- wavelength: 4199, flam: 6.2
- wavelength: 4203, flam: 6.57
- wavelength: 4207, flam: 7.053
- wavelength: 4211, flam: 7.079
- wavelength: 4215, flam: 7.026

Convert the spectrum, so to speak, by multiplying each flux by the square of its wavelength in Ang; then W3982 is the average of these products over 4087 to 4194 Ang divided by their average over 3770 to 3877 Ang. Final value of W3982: 1.55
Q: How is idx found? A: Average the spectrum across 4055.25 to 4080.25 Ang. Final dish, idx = 6.5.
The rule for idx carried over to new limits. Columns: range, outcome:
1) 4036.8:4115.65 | 6.66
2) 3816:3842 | 4.06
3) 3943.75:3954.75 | 5.32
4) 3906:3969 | 4.27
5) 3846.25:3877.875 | 5.46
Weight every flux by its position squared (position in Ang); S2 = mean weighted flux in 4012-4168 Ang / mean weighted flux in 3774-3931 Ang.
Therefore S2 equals 1.51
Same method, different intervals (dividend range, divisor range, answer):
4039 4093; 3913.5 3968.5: 1.74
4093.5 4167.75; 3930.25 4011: 1.52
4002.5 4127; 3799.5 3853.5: 1.56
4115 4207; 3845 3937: 1.62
